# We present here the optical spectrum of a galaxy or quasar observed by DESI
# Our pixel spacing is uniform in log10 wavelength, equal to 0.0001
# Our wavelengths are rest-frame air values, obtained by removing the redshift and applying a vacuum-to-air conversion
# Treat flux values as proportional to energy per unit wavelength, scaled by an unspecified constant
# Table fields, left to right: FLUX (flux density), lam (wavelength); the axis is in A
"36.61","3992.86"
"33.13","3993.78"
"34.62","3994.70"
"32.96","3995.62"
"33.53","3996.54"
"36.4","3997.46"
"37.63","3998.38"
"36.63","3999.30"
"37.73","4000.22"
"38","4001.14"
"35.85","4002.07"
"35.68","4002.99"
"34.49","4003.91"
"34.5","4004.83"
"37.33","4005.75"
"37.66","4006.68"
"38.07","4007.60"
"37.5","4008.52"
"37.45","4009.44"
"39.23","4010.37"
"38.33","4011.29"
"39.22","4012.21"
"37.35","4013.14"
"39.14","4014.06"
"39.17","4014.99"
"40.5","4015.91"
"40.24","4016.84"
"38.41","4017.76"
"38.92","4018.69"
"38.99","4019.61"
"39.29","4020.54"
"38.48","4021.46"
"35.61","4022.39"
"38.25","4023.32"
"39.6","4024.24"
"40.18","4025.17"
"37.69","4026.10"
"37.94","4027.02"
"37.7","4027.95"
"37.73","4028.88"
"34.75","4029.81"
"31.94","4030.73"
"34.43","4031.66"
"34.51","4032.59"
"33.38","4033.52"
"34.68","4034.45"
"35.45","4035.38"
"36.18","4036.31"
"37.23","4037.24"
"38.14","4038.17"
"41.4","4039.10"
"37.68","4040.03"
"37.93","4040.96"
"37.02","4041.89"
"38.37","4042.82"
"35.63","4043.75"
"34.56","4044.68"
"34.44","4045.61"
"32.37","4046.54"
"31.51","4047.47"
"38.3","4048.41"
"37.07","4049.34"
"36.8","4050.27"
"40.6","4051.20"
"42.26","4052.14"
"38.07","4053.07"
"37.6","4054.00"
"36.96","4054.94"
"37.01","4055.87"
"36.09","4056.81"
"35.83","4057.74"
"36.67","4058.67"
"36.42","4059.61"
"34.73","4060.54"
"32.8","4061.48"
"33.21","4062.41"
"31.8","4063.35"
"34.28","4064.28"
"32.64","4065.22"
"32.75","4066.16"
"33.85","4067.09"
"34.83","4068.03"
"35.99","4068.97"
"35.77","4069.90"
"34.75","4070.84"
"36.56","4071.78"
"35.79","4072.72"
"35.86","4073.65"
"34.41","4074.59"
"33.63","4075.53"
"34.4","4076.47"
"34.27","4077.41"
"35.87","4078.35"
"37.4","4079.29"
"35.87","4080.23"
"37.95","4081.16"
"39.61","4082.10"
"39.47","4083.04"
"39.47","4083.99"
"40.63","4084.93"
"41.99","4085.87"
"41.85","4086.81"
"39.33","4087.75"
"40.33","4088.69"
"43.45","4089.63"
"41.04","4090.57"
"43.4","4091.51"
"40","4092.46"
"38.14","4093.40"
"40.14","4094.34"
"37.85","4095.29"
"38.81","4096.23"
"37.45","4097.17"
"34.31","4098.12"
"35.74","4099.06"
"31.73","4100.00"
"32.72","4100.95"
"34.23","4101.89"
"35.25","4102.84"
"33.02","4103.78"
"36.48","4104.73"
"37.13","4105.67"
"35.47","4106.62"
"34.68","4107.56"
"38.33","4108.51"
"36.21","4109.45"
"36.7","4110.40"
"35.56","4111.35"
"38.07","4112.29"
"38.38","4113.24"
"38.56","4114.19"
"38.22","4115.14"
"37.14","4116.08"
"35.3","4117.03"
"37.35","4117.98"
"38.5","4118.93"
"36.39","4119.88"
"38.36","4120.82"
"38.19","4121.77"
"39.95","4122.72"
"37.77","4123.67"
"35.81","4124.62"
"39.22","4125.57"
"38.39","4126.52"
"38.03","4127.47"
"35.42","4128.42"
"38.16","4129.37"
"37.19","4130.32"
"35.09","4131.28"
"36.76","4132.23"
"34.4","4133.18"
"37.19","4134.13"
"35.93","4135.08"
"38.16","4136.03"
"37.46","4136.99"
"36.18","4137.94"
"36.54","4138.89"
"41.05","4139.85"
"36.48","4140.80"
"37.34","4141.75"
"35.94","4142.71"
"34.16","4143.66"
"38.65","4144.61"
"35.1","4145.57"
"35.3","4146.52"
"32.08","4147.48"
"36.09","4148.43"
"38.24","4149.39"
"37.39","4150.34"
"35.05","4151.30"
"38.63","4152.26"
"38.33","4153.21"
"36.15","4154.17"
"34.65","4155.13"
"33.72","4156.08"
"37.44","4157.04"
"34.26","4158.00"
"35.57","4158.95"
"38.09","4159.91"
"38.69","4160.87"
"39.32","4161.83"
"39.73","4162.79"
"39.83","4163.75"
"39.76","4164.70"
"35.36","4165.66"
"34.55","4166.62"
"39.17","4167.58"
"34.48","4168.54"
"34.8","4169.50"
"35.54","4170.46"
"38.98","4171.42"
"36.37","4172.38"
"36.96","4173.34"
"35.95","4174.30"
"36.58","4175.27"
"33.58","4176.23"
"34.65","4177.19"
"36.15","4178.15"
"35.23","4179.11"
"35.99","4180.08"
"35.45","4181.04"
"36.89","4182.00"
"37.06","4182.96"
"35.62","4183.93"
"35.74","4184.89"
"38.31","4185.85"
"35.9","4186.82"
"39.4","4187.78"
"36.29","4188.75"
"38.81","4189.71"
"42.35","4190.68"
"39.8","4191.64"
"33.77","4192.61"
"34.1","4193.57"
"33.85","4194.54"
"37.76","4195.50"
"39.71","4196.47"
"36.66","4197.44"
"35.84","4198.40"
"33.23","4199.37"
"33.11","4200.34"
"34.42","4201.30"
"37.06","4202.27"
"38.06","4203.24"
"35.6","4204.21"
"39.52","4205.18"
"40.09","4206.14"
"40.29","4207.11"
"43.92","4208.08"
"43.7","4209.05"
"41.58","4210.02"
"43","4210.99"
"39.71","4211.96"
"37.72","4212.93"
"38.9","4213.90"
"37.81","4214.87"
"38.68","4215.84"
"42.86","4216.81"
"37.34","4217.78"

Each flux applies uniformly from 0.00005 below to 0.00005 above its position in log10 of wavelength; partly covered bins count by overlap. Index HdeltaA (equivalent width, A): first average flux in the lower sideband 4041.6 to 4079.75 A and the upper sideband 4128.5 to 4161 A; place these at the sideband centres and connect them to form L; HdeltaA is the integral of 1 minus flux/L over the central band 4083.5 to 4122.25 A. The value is -1.80 A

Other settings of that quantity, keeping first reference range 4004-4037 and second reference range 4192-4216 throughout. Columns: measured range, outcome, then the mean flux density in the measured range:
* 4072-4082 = 0.5 A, 35.7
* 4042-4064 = 0.8 A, 36.1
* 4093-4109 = 0.7 A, 36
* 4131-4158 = 1.0 A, 36.4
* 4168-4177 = 0.5 A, 35.9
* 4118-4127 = -0.1 A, 38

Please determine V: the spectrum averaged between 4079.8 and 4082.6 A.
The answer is 38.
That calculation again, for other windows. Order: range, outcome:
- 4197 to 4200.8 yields 34.7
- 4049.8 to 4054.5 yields 39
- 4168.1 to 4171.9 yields 36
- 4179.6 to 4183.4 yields 36.4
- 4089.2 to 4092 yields 42.5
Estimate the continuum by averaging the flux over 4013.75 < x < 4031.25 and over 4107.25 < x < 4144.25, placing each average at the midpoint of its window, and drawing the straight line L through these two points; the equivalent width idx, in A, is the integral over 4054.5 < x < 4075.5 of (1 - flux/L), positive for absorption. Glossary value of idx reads 1.6 A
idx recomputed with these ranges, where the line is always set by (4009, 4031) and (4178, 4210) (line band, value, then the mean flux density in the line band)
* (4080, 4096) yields -0.9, 40.1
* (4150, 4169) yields 0.3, 37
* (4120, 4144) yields 0.3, 37.2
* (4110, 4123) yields 0.0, 37.6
